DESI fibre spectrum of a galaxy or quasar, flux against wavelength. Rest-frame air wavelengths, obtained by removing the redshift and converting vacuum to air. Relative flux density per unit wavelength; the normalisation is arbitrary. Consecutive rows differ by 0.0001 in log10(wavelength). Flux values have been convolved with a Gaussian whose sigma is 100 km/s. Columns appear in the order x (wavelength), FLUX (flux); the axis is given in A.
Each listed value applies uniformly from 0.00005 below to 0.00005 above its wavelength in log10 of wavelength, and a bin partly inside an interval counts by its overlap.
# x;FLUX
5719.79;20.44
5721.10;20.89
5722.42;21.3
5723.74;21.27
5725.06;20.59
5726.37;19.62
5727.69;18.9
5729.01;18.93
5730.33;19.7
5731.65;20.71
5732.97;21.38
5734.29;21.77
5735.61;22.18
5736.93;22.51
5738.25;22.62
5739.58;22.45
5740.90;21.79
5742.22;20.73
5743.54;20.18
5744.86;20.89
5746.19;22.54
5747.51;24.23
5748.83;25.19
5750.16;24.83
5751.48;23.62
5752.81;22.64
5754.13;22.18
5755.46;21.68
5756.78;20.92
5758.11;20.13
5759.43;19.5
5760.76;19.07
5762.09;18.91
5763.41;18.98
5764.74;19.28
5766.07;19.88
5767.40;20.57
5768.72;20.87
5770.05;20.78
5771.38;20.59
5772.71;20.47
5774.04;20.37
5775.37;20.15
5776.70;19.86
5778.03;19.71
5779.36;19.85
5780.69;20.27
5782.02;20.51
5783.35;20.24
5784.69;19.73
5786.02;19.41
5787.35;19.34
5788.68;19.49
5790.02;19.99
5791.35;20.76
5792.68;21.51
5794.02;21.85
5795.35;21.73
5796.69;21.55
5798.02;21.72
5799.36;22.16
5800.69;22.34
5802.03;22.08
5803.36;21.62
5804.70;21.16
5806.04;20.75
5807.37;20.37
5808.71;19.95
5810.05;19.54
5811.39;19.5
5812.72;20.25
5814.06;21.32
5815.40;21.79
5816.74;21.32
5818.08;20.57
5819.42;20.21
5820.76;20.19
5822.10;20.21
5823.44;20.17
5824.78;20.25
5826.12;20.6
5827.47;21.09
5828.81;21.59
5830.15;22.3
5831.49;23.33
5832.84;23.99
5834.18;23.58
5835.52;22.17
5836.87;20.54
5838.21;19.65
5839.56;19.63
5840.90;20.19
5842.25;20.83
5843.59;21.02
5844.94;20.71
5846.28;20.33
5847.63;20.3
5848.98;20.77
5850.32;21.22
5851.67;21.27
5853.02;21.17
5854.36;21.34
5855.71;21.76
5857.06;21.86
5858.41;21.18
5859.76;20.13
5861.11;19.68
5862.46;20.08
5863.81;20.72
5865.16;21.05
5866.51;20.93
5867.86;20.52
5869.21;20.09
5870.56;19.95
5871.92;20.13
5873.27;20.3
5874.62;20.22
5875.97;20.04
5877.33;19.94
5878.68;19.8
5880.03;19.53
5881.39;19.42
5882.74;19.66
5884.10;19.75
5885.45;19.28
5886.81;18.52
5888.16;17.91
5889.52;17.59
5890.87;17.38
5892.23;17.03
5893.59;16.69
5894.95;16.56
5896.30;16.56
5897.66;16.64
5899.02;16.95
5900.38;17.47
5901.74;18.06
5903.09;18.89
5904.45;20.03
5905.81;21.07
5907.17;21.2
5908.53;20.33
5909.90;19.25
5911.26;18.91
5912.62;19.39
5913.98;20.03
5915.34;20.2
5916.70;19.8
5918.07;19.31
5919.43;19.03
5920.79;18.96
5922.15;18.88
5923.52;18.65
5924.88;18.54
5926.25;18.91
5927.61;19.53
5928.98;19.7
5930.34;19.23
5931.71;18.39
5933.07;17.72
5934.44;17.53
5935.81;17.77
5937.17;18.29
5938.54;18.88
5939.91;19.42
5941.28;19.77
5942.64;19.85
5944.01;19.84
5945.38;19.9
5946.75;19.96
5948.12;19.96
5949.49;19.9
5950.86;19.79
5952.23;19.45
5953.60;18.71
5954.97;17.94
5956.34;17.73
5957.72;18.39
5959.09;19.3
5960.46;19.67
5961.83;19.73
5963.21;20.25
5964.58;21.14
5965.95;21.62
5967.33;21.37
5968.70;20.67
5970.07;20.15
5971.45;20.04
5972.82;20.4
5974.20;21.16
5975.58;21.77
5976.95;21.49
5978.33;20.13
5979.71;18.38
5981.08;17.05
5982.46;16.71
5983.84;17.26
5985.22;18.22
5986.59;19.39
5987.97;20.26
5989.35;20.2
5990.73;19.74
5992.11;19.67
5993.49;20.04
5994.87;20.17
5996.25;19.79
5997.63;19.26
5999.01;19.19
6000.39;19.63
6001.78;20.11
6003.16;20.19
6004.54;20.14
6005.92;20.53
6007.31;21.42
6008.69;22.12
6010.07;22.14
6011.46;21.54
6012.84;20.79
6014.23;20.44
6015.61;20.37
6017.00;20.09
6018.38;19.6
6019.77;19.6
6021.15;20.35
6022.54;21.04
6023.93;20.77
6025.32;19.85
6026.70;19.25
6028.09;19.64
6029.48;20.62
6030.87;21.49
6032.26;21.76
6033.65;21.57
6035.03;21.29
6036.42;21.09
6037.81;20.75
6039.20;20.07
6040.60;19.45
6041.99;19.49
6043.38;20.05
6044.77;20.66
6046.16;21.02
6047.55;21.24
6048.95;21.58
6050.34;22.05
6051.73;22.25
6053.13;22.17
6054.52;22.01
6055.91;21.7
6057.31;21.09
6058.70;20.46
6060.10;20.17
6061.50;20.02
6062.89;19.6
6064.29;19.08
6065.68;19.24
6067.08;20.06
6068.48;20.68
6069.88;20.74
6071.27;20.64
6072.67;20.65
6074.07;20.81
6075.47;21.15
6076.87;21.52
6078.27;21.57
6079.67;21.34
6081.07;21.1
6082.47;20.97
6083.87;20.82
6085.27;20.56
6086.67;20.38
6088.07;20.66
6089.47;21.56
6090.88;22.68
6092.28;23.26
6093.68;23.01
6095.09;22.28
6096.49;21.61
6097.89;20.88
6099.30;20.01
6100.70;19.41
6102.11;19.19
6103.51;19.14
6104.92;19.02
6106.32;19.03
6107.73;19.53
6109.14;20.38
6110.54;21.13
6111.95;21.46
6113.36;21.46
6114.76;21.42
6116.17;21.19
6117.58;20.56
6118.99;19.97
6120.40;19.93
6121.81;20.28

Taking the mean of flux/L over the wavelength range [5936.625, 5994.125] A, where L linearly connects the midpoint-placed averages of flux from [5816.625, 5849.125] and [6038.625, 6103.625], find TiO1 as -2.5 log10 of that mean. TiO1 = 0.07 mag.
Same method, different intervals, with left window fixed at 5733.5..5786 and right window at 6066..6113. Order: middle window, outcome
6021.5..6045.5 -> 0.02 mag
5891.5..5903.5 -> 0.22 mag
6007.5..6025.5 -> 0.01 mag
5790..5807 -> -0.02 mag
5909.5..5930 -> 0.09 mag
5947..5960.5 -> 0.10 mag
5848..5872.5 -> 0.01 mag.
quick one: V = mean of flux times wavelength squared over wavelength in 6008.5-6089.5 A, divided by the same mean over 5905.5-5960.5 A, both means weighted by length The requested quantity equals 1.12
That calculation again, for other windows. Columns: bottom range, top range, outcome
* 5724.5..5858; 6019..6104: 1.09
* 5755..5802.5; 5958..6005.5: 1.04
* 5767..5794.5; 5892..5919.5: 0.96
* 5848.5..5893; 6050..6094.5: 1.13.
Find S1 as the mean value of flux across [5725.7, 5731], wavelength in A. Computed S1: 19.3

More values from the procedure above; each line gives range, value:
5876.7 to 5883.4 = 19.7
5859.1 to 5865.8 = 20.3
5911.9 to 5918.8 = 19.7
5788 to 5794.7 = 20.7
